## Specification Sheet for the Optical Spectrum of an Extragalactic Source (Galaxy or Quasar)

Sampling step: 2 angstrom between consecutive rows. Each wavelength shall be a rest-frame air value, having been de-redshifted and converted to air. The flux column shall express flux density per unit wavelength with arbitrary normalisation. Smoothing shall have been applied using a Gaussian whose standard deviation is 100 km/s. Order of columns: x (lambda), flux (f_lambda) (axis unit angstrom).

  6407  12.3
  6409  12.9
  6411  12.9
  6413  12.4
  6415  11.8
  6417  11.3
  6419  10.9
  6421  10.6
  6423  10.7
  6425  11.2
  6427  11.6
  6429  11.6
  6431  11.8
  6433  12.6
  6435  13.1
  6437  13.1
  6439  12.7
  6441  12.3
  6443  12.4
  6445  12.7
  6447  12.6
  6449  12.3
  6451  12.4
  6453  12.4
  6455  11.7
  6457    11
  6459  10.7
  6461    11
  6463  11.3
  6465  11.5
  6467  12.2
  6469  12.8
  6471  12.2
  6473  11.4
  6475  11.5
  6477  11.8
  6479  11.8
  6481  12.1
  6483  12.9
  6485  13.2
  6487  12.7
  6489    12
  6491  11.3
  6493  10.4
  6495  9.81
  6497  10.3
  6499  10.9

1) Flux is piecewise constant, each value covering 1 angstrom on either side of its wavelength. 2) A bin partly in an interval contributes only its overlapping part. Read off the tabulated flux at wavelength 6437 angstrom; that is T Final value 13.1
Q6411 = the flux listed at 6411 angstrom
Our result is 12.9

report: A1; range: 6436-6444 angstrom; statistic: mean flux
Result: 12.6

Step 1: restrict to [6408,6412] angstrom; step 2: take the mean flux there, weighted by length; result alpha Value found 12.9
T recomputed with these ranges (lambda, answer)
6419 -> 10.9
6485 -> 13.2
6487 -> 12.7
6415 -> 11.8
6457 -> 11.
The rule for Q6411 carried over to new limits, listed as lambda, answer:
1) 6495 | 9.81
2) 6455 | 11.7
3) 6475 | 11.5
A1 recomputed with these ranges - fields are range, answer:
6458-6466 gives 11.1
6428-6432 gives 11.7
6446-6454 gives 12.4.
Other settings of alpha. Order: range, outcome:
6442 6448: 12.6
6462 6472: 12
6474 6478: 11.7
